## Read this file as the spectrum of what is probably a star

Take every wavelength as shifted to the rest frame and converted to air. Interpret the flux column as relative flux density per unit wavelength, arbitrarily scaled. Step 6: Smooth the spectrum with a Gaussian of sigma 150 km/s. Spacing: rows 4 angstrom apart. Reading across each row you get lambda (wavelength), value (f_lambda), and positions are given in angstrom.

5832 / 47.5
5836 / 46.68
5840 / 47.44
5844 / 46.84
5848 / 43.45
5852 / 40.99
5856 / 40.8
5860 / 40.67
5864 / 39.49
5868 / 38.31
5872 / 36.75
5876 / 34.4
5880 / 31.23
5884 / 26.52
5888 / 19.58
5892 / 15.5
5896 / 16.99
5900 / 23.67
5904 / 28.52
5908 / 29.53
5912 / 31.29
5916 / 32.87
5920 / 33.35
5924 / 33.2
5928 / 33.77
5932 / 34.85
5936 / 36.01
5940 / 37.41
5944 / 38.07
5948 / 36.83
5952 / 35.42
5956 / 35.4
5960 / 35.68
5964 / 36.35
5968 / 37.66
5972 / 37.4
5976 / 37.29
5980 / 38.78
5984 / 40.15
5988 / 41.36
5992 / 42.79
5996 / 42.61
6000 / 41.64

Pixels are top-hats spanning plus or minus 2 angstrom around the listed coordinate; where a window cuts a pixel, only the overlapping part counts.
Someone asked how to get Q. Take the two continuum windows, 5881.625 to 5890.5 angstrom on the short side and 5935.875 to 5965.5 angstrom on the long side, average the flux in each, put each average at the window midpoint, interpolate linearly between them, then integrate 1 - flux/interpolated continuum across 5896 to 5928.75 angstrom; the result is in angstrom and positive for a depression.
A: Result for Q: -1.42 angstrom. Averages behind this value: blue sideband 23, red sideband 36.4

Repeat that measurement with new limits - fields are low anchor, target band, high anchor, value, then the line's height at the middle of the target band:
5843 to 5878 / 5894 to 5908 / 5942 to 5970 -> 5.3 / 38.5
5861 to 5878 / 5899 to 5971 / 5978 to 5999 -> 9.9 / 39.5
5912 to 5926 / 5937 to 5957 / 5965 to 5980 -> -0.8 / 35.3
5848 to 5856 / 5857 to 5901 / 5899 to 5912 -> 7.0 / 34.8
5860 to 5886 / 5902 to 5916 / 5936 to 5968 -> 2.1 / 35.6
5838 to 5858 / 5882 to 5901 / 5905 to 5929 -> 8.4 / 36.5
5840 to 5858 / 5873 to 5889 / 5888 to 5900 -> -2.1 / 25.4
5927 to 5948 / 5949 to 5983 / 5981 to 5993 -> 1.9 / 39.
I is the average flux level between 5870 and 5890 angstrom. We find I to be 29.7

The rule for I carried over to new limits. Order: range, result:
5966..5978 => 37.4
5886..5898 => 17.4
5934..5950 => 37.1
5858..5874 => 38.8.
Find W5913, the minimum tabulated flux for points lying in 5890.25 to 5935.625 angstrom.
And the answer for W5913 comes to 15.5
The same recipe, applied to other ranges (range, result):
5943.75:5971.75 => 35.4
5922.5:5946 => 33.2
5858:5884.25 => 26.52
